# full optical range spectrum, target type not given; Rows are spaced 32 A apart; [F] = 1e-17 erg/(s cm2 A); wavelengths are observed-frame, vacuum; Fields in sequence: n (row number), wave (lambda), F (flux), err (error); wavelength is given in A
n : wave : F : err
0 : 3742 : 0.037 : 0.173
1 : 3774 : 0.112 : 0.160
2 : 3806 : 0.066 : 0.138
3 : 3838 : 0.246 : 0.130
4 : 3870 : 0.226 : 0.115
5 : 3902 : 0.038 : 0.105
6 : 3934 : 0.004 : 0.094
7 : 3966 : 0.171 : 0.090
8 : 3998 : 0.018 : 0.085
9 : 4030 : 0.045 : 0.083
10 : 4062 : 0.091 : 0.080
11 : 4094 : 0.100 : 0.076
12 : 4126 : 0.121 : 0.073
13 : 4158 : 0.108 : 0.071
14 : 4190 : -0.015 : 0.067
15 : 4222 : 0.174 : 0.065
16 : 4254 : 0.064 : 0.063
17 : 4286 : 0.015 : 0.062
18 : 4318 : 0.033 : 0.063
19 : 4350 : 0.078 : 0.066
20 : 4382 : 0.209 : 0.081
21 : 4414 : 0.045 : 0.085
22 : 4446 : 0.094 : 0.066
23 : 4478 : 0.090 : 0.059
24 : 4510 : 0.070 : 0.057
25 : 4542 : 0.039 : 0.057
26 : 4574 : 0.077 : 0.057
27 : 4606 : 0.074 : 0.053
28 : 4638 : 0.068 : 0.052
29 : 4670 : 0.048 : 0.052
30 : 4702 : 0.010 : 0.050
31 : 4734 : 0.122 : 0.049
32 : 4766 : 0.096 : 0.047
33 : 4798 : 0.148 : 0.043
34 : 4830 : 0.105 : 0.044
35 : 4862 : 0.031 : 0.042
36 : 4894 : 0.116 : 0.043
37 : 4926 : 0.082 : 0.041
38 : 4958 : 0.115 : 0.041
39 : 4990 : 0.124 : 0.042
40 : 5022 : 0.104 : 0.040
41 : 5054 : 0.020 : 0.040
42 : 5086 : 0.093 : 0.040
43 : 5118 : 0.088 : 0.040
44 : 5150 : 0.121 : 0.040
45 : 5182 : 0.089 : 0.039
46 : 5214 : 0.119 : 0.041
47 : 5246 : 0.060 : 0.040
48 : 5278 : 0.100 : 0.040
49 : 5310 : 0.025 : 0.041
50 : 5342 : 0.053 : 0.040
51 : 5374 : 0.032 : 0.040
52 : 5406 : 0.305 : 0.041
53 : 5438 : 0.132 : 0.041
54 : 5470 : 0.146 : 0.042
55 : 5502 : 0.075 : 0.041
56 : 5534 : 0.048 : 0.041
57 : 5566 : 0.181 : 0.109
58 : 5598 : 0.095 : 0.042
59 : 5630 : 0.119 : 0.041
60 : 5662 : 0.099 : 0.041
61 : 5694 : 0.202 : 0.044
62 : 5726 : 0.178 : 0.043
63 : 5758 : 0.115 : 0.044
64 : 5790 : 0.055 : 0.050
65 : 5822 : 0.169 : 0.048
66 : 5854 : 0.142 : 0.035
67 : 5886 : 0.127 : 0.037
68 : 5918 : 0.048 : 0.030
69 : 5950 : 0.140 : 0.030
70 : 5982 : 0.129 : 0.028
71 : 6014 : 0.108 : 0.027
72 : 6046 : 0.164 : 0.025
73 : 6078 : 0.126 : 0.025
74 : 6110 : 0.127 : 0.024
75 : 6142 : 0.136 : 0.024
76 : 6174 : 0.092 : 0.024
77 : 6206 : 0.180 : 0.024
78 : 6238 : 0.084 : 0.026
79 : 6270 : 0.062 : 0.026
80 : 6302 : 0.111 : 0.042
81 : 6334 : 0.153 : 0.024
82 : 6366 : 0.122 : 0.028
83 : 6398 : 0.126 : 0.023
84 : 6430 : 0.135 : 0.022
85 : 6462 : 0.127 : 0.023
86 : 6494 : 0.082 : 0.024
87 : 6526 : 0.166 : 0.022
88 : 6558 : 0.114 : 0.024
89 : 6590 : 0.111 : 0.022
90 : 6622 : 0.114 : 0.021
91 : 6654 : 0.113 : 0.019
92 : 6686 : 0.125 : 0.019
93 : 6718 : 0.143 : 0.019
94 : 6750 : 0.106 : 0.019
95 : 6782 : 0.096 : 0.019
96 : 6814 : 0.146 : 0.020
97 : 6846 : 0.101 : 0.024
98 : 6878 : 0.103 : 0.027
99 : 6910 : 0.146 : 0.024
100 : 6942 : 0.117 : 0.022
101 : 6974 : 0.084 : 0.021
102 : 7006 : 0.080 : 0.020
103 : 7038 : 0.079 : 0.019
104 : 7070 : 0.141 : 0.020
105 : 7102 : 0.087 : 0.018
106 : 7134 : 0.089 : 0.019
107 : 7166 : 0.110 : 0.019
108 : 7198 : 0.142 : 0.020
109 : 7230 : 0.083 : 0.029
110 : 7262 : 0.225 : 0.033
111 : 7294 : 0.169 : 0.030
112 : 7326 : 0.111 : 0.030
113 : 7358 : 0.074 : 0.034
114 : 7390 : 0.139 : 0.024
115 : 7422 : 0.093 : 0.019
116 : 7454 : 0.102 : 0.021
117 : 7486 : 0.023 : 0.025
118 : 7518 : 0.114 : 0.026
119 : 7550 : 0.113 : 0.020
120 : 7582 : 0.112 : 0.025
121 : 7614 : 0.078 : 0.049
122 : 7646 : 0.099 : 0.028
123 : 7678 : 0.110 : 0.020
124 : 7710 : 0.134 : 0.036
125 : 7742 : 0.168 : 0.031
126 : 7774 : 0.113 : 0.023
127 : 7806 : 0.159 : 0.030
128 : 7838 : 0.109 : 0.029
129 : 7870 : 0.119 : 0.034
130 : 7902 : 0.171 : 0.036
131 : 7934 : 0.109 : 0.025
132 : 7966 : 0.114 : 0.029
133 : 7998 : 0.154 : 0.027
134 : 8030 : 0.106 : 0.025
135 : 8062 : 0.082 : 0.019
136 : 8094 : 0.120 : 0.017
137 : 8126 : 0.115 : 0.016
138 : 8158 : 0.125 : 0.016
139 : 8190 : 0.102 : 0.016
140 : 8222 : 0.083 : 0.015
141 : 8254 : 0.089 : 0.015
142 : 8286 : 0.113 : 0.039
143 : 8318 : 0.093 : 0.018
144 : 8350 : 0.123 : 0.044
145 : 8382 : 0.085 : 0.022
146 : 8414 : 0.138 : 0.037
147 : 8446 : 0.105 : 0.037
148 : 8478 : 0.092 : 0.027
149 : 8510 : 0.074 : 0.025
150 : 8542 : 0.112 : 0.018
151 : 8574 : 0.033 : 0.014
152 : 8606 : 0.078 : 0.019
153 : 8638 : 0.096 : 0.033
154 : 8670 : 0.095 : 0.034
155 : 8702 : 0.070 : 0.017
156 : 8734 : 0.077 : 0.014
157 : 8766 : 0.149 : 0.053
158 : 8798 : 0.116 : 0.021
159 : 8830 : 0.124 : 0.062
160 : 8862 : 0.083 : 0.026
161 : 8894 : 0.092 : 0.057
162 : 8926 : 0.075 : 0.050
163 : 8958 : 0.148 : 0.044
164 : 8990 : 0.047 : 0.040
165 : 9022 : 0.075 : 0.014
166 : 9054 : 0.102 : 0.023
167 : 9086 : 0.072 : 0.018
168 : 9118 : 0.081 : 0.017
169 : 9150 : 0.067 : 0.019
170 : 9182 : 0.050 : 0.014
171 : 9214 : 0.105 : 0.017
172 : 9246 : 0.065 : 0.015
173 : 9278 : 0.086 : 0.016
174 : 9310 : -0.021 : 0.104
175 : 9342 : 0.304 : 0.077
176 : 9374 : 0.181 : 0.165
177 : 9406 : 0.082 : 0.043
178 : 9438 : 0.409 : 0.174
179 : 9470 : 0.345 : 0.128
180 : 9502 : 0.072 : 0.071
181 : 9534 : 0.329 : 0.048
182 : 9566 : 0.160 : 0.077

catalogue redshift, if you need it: 0.45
